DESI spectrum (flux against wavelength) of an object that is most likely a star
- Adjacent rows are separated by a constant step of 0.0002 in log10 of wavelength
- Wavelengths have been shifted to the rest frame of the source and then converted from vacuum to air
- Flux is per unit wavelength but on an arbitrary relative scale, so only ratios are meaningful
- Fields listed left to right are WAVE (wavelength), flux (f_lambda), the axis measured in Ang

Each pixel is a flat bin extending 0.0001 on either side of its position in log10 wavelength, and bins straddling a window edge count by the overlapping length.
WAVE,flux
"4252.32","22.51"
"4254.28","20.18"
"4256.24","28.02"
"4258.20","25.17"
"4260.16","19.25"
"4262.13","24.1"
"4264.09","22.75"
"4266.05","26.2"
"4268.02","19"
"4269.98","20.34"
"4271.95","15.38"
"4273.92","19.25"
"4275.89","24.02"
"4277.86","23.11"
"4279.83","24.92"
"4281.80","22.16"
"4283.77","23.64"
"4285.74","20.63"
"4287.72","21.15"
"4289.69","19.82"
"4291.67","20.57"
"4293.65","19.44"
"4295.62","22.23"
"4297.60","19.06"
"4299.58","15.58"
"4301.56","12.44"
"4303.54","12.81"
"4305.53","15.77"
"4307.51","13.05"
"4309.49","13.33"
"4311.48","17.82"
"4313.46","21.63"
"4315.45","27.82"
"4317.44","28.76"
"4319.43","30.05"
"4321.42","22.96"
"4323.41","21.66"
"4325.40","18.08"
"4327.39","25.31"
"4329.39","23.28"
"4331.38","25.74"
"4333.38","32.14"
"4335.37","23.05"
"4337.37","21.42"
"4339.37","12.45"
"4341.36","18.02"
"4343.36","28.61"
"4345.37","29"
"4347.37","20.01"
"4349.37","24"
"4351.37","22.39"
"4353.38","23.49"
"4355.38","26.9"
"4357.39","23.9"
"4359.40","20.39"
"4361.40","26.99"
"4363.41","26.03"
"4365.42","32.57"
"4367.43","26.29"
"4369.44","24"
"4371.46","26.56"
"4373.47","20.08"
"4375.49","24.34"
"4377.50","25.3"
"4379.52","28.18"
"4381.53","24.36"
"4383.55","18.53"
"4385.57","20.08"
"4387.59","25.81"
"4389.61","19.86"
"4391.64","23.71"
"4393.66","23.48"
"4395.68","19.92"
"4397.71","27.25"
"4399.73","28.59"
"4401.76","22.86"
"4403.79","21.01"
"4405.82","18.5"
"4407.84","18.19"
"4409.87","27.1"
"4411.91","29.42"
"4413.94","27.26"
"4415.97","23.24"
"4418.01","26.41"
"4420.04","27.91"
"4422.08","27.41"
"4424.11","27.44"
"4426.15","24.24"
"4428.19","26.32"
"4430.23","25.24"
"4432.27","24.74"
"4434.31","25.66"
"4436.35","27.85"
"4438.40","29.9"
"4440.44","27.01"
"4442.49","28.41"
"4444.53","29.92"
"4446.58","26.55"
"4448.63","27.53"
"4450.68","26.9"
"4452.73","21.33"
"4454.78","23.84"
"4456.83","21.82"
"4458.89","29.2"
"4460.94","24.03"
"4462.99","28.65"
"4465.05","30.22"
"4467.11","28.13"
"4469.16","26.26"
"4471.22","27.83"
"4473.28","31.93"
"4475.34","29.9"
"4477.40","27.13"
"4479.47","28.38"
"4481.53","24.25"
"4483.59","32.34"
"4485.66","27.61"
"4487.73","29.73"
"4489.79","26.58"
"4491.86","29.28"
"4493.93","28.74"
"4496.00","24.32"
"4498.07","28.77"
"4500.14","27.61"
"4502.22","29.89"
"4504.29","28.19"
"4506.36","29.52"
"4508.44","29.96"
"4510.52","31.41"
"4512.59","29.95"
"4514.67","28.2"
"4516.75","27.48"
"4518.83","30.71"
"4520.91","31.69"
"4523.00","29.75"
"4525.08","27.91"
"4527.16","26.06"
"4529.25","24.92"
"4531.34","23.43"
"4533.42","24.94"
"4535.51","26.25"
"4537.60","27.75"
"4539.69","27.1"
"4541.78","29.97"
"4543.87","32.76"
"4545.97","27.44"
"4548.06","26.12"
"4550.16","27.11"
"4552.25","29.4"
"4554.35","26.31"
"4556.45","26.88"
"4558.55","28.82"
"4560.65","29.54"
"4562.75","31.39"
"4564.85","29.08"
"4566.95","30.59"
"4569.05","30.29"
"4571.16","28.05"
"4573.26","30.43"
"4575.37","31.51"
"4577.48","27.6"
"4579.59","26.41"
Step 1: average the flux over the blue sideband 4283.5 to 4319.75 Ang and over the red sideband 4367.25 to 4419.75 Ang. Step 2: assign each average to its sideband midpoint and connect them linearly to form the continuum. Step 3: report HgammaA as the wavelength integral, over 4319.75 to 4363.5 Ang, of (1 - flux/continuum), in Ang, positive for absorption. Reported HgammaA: -4.3 Ang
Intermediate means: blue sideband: 19.5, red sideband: 23.9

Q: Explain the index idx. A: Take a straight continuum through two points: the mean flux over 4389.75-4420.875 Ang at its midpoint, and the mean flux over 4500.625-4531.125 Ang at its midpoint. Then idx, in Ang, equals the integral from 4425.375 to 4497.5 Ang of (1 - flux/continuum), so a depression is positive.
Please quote -1.91 Ang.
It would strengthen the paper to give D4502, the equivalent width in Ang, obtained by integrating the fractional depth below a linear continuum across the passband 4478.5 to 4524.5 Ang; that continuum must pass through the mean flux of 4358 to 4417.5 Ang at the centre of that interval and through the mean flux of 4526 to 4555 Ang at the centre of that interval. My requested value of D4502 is -4.3 Ang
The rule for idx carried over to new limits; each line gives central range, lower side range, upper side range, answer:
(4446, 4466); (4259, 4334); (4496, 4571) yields 0.06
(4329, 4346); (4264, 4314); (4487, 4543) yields -1.91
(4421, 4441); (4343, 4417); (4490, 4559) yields -0.76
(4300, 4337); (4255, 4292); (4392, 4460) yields 2.87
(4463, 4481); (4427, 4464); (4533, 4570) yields -1.13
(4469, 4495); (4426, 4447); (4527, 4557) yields -1.41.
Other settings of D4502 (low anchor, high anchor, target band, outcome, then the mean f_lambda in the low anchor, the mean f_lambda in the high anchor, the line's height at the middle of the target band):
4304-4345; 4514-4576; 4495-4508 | -0.5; 22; 28.4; 27.1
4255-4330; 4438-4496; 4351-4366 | -1.1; 21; 27.5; 23.5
